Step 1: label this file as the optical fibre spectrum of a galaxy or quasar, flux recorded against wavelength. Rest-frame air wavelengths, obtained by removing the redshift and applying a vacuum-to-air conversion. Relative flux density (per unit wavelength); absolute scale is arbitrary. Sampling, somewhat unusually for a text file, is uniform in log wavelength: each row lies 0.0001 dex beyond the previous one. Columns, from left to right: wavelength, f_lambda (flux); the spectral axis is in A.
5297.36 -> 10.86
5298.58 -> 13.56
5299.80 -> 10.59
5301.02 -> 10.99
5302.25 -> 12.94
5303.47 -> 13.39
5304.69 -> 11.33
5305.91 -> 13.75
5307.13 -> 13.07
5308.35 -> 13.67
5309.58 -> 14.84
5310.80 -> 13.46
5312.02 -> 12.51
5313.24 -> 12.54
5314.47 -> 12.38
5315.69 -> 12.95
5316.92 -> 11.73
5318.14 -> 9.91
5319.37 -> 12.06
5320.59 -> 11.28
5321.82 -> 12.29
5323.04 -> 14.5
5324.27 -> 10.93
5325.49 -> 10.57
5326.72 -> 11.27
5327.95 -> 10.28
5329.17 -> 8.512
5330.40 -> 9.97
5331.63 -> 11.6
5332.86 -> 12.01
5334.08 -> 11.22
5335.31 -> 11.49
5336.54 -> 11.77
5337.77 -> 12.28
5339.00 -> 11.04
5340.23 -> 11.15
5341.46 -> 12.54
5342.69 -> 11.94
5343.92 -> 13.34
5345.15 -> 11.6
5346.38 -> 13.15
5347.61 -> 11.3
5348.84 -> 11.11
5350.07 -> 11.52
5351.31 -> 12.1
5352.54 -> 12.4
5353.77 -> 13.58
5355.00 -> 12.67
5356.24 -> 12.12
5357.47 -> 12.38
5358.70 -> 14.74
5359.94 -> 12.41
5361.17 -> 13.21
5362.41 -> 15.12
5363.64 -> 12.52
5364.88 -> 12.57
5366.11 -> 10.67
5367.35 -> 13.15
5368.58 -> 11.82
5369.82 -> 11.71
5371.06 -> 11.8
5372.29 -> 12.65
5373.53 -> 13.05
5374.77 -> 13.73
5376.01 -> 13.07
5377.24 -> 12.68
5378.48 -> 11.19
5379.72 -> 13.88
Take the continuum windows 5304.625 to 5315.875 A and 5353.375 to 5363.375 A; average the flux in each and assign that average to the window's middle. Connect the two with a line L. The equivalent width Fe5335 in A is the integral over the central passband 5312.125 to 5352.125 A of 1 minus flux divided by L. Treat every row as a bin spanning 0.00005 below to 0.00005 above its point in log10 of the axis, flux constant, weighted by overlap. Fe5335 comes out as 4.7 A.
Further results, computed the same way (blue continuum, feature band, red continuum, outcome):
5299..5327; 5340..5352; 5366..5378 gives 0.4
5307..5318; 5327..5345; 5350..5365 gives 2.1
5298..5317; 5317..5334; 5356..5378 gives 2.1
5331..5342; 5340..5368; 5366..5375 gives -1.1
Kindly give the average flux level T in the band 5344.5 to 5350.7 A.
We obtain 11.7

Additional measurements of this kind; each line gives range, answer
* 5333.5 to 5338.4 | 11.7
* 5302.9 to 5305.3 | 12.4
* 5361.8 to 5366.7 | 12.7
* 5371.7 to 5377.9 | 13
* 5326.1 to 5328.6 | 10.7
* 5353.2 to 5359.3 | 13.1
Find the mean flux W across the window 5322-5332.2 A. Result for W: 11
